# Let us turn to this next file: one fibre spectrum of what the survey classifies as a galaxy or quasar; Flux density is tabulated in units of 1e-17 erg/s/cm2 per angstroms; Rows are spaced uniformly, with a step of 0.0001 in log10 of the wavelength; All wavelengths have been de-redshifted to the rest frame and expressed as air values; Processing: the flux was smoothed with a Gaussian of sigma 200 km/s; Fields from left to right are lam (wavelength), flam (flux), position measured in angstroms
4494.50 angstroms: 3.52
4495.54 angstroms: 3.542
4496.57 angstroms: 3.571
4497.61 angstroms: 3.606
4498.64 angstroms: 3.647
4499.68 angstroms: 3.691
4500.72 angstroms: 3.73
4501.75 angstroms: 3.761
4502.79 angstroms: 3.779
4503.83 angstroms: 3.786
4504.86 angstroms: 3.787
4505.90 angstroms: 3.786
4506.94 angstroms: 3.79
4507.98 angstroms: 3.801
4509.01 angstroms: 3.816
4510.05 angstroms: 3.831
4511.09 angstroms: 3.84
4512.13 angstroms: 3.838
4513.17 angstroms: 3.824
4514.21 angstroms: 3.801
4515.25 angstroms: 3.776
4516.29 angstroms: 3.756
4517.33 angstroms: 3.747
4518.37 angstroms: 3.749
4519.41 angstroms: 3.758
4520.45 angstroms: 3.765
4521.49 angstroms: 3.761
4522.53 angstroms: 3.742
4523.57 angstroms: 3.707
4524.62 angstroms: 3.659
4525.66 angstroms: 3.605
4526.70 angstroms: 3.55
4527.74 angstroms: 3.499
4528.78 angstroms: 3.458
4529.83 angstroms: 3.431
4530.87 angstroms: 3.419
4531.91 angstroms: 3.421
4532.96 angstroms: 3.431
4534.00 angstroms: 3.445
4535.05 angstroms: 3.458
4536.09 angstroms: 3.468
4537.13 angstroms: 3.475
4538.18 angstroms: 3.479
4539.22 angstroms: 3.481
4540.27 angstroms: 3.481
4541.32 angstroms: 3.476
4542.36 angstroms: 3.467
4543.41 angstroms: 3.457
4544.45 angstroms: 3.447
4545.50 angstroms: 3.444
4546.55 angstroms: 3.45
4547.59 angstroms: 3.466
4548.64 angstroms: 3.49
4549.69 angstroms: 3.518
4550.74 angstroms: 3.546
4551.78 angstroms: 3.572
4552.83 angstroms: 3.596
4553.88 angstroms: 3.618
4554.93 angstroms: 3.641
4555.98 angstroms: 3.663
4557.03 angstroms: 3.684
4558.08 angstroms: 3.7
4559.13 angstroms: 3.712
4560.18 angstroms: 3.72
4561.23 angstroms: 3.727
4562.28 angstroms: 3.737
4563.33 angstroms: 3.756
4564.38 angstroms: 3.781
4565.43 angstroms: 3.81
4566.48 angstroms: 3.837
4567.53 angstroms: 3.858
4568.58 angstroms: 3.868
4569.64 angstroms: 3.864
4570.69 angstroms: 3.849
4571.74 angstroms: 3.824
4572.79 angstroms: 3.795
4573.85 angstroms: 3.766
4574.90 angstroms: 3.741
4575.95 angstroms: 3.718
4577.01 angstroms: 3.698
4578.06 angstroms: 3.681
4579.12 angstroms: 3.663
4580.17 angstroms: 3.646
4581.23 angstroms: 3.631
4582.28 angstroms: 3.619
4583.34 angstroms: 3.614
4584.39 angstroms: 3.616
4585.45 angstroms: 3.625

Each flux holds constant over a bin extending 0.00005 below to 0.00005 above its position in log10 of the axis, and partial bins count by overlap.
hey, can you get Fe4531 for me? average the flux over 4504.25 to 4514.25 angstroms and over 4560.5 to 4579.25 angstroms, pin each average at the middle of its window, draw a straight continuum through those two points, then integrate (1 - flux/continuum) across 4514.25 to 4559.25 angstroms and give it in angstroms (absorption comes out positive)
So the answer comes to 2.7 angstroms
